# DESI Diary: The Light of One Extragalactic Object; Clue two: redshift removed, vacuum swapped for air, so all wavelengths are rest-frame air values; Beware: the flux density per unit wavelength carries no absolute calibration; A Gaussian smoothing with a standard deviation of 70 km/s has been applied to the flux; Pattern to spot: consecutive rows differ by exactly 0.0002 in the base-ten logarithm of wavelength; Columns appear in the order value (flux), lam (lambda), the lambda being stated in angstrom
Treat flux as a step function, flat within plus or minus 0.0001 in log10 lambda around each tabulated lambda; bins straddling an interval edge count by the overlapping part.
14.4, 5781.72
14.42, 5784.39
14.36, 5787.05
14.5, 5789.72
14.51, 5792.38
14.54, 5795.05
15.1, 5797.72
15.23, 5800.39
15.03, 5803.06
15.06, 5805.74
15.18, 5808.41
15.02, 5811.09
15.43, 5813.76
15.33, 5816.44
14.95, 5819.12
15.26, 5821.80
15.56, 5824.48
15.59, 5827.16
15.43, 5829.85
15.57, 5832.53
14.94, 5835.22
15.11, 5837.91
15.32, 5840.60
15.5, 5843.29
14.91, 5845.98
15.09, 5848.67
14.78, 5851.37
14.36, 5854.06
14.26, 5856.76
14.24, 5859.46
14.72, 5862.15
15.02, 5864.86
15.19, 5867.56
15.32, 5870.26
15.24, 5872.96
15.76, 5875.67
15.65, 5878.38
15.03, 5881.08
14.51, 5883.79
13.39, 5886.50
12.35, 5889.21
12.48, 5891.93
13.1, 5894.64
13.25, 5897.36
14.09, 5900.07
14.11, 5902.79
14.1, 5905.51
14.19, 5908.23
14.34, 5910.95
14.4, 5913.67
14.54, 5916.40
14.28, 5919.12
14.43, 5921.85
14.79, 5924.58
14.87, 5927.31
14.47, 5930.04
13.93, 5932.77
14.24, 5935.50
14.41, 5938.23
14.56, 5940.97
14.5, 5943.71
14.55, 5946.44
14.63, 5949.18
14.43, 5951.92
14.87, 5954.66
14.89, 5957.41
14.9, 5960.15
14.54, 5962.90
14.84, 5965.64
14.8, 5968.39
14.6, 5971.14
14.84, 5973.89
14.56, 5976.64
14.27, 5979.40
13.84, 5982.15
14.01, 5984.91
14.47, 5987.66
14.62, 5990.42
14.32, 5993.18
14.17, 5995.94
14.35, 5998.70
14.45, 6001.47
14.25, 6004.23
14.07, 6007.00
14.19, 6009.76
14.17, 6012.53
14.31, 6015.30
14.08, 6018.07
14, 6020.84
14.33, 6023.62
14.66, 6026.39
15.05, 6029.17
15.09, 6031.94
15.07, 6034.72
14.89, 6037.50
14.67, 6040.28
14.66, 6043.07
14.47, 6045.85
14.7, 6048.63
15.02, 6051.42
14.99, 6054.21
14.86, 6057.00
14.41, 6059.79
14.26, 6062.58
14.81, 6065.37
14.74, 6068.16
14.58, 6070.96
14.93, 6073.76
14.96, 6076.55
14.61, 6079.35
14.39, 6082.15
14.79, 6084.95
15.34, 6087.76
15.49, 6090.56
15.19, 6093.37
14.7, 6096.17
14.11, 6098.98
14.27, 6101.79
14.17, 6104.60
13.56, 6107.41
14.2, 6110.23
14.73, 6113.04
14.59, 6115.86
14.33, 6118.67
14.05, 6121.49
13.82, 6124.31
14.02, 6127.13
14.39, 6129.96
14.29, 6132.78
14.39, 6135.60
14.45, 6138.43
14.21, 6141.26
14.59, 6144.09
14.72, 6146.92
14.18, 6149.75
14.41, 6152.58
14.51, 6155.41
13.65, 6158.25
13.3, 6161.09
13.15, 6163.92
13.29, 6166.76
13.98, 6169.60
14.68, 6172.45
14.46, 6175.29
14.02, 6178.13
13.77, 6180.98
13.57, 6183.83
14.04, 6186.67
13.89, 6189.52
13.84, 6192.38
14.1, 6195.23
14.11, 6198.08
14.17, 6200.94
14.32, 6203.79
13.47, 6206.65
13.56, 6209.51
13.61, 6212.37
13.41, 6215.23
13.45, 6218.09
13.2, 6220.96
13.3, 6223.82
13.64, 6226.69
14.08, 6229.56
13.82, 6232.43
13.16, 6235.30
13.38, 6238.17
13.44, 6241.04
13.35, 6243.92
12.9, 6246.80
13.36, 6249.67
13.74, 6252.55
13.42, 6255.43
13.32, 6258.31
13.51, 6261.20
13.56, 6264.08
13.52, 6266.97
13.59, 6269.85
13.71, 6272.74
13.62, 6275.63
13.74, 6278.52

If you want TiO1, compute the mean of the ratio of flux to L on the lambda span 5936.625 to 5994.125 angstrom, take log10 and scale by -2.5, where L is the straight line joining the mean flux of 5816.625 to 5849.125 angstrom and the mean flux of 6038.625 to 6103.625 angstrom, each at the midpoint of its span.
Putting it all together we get 0.03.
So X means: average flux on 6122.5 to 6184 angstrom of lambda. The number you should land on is 14.1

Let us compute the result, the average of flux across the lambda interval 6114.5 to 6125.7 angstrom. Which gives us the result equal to 14.2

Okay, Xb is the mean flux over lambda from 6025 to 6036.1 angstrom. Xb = 15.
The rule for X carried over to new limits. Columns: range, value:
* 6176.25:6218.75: 13.8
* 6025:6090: 14.8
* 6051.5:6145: 14.5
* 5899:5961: 14.5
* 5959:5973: 14.7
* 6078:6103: 14.8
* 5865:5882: 15.4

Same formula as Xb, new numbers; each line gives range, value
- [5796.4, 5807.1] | 15.1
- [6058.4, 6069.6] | 14.6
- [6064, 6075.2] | 14.8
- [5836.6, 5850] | 15.2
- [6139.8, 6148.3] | 14.5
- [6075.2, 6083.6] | 14.7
